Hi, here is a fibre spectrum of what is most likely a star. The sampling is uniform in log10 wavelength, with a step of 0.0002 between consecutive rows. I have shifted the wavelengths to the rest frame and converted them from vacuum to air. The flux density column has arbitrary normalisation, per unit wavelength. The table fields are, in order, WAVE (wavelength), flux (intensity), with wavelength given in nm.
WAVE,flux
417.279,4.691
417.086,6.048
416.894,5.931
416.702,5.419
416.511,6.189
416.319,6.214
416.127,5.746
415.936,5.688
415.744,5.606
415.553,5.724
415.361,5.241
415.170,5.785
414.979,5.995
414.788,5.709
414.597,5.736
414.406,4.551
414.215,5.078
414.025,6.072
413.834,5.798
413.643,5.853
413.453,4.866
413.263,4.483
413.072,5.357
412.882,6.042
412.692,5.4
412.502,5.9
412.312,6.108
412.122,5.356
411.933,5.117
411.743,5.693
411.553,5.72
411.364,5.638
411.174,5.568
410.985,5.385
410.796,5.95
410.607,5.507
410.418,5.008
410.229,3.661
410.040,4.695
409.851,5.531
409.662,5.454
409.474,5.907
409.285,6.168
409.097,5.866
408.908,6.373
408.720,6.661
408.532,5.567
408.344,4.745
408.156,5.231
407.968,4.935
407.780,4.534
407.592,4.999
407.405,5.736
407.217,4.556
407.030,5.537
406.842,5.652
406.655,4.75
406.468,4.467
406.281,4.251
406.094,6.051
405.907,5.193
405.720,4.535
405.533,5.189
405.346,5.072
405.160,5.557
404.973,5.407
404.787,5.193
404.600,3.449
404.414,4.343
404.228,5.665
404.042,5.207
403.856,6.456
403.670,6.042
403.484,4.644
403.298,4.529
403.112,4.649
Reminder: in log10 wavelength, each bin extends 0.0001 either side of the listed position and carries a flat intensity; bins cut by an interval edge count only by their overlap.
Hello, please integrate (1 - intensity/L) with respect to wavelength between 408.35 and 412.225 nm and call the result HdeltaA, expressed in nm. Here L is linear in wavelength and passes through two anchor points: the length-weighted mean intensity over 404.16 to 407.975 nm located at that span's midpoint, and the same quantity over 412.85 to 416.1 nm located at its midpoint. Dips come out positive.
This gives -0.203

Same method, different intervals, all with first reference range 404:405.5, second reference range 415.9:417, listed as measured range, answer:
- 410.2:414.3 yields 0.071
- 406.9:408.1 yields 0.029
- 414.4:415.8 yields 0.042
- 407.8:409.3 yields -0.094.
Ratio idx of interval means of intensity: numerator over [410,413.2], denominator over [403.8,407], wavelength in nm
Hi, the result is 1.1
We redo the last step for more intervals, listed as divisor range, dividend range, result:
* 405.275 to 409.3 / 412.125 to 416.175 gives 1.06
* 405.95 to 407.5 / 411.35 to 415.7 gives 1.08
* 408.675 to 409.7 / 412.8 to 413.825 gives 0.88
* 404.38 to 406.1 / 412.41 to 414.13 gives 1.11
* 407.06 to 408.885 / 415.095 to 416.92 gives 1.09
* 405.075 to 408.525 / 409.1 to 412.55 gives 1.08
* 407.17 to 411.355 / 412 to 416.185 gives 1.03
